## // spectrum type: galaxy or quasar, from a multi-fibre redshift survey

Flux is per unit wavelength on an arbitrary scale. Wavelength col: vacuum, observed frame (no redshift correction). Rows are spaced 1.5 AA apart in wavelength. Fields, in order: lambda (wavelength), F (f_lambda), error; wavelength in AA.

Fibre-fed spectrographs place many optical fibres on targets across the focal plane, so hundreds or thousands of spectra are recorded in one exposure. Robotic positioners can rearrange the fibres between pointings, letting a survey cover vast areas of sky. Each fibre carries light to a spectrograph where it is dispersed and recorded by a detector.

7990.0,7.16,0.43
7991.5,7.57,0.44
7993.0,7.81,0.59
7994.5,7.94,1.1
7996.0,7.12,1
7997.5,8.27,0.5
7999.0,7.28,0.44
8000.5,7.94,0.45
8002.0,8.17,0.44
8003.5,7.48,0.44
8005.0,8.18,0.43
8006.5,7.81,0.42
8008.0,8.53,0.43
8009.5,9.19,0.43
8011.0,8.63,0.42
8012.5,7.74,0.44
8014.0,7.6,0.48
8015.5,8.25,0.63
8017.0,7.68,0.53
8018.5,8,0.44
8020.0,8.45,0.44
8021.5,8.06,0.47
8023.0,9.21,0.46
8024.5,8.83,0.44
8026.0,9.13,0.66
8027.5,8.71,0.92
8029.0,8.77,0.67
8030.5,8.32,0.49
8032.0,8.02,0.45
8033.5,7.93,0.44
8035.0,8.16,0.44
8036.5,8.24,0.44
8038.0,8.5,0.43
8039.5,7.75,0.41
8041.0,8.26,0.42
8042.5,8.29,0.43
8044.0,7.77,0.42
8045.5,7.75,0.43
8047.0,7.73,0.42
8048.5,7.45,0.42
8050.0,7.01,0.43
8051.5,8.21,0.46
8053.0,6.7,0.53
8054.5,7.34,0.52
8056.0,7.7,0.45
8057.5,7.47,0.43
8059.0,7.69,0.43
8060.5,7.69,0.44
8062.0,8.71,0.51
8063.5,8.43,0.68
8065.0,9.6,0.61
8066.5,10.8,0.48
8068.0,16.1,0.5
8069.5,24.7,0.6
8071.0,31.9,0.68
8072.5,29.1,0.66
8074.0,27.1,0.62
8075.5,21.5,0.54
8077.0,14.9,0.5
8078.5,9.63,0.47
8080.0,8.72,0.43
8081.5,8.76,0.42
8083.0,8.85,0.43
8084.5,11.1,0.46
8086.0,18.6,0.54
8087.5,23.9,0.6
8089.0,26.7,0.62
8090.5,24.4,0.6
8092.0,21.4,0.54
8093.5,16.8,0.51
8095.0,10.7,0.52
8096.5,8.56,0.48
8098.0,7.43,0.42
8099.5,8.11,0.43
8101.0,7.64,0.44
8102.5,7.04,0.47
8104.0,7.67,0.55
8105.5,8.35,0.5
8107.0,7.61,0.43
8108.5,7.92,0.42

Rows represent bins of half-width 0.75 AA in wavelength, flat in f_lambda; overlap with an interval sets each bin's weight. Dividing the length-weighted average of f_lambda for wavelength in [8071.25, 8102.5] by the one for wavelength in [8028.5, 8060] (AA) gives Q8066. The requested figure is 2.01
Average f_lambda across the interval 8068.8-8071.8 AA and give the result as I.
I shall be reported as 28.4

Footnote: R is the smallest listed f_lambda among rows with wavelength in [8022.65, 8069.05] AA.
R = 6.7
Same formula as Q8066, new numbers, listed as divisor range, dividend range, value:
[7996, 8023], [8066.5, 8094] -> 2.34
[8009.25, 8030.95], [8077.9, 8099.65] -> 1.72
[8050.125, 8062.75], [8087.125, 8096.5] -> 2.55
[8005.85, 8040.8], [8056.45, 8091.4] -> 1.91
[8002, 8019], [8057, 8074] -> 1.90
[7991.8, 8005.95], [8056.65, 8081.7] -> 1.92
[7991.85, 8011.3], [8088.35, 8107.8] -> 1.55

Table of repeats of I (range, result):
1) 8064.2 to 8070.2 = 15.2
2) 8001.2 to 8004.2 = 7.83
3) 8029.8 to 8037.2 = 8.13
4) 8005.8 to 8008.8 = 8.19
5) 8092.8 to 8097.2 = 12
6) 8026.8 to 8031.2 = 8.6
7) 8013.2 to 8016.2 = 7.92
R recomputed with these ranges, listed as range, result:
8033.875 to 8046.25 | 7.75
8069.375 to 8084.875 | 8.72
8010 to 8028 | 7.6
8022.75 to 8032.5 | 8.02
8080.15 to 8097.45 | 8.56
